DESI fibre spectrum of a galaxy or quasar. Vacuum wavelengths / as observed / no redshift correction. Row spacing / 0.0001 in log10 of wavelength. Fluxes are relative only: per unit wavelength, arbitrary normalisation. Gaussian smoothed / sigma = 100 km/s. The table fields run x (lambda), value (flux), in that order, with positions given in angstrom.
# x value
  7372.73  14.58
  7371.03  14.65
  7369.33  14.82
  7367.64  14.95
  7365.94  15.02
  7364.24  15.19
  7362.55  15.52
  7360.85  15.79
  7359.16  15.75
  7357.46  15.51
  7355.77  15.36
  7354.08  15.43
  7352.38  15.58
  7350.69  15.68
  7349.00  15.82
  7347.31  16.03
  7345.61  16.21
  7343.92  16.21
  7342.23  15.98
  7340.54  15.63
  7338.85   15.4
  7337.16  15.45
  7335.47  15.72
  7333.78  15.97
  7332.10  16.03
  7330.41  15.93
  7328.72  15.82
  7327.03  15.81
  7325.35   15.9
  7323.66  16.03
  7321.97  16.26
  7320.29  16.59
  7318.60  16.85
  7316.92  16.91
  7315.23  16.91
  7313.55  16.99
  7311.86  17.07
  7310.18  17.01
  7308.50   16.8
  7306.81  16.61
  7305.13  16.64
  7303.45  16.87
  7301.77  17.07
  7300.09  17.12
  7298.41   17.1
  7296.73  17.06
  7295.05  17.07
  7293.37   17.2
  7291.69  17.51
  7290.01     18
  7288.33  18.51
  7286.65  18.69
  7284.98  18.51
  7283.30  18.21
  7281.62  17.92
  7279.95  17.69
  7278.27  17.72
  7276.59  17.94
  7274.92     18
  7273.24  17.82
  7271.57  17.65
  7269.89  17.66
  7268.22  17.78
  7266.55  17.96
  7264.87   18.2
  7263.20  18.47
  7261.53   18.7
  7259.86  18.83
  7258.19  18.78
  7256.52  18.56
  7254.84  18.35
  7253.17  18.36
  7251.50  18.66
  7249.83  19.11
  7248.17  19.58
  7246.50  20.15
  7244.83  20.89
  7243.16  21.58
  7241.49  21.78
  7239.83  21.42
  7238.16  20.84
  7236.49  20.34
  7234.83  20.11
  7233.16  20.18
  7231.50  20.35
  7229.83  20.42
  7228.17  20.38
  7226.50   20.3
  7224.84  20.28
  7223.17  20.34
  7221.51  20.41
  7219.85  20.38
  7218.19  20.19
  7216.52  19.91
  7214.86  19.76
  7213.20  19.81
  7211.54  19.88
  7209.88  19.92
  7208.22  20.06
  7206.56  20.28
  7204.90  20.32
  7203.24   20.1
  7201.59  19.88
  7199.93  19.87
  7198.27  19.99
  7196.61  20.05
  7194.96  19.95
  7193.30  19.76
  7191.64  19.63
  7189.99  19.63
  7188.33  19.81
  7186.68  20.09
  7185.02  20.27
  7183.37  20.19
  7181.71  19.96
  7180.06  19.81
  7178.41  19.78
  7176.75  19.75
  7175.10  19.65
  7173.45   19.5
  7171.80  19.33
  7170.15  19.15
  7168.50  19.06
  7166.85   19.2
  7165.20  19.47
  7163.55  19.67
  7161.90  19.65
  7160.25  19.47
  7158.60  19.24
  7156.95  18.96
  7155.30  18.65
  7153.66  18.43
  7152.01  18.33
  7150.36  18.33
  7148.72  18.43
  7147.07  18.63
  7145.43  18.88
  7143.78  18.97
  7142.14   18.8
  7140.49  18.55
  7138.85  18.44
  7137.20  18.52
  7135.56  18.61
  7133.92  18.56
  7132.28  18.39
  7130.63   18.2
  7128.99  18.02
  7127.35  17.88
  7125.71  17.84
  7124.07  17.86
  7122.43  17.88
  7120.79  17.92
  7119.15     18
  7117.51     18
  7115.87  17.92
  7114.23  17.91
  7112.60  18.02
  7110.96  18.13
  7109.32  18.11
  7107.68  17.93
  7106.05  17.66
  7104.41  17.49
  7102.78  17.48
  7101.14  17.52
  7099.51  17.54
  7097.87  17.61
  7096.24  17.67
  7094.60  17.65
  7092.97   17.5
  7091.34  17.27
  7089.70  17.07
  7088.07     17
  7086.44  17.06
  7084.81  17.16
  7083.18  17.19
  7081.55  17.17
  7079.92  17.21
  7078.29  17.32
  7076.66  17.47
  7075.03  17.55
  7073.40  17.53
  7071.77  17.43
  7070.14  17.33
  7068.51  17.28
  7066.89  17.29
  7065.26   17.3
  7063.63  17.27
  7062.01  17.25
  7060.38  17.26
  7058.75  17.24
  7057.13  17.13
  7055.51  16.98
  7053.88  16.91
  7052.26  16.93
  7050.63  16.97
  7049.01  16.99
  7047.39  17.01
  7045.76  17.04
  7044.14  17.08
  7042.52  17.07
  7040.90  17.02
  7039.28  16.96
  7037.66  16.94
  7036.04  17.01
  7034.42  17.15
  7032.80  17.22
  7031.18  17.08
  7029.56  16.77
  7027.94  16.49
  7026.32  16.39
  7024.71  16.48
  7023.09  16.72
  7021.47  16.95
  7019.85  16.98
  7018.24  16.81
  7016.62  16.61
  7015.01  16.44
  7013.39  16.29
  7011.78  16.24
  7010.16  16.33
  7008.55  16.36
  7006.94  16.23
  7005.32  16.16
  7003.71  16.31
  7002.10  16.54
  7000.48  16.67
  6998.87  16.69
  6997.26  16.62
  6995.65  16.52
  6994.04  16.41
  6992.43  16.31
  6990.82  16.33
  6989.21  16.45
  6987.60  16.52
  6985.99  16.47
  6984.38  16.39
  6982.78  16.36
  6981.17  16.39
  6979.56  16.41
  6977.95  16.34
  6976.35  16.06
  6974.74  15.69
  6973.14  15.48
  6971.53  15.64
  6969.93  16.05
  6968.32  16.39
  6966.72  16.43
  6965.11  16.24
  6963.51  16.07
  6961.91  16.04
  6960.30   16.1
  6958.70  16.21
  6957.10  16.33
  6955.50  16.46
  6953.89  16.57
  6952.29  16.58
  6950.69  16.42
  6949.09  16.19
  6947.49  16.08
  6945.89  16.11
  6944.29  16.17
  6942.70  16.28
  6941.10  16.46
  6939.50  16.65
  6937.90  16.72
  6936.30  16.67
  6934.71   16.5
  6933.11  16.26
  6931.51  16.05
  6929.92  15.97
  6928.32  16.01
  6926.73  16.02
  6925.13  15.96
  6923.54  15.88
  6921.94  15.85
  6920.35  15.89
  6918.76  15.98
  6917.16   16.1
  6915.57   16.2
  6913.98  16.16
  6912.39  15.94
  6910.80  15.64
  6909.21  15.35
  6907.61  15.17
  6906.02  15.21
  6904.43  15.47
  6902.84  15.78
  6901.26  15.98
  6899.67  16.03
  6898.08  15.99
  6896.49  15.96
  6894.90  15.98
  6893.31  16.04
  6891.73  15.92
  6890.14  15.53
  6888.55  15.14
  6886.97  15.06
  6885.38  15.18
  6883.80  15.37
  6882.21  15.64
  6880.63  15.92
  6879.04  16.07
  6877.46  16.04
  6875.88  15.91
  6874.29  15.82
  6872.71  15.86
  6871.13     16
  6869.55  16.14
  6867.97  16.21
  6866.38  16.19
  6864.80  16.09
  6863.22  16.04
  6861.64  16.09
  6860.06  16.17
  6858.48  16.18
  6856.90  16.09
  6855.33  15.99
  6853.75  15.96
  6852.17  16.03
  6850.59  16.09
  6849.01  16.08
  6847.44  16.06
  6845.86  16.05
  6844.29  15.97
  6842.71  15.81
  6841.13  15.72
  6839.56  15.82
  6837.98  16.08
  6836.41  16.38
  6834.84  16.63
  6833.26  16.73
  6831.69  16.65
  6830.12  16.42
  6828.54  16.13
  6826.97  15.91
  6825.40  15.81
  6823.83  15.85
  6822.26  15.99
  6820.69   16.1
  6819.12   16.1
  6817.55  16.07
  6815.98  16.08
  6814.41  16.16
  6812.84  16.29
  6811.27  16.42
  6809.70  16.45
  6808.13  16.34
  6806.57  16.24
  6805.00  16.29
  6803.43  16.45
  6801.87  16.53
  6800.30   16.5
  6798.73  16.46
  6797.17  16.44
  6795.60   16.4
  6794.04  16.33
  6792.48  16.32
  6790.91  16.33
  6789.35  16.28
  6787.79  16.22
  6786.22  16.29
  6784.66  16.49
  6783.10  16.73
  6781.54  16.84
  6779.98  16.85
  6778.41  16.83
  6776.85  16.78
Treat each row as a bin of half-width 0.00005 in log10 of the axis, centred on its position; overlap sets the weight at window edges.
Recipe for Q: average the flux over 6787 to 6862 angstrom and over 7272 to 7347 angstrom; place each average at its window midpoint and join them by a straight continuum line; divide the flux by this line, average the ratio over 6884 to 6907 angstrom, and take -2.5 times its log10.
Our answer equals 0.04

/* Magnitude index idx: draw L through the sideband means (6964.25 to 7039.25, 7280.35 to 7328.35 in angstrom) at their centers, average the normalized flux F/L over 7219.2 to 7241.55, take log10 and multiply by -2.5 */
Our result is -0.21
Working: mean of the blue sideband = 16.5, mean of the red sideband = 17.1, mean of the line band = 20.5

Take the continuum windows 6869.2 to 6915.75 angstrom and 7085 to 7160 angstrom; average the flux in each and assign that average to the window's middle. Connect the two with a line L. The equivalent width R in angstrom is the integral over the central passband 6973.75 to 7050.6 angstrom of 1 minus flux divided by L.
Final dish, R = 1.58 angstrom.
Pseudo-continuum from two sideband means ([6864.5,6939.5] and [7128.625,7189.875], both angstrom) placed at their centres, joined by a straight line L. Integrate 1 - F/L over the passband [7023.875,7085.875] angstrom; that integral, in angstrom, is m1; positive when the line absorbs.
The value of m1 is 2.5 angstrom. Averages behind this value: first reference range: 15.9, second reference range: 19.1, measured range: 17.1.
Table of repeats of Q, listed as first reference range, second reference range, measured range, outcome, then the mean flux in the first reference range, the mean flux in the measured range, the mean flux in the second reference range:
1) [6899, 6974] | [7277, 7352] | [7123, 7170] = -0.14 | 16.1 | 18.7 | 16.7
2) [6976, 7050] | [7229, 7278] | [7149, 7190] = -0.06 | 16.6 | 19.4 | 19.2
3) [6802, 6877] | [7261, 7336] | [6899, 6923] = 0.03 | 16.1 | 15.8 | 17.2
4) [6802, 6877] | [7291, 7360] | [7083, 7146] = -0.11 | 16.1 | 17.9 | 16.3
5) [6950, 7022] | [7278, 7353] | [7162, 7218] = -0.19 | 16.4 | 19.8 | 16.7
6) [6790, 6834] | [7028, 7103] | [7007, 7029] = 0.03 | 16.3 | 16.5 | 17.2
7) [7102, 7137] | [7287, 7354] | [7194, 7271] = -0.15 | 18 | 19.8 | 16.5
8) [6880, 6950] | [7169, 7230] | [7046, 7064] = 0.05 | 15.9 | 17.1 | 20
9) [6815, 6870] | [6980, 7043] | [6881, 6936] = 0.03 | 16.1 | 15.8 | 16.6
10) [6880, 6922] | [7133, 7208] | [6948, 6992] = 0.03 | 15.7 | 16.2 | 19.4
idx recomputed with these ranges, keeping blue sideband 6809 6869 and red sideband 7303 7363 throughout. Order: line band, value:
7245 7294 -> -0.14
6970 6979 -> 0.02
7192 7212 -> -0.23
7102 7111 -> -0.11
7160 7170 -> -0.20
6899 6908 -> 0.03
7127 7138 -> -0.14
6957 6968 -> -0.01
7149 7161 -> -0.16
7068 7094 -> -0.08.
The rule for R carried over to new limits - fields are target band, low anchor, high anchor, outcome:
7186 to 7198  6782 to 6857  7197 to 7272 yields -0.30 angstrom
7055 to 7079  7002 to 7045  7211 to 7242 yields 0.23 angstrom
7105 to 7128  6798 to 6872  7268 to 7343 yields -1.78 angstrom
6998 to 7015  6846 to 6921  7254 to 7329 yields -0.04 angstrom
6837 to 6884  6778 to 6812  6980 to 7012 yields 1.28 angstrom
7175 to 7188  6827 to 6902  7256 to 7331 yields -2.23 angstrom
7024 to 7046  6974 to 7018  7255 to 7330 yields -0.52 angstrom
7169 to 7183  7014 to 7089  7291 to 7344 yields -2.36 angstrom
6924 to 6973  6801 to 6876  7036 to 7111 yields 1.28 angstrom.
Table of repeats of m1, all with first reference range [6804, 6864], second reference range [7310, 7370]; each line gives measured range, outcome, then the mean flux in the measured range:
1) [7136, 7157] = -3.4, 18.6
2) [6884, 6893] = 0.4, 15.4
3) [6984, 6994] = -0.2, 16.4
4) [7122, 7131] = -1.1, 17.9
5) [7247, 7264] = -3.0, 18.8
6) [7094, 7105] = -1.1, 17.6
